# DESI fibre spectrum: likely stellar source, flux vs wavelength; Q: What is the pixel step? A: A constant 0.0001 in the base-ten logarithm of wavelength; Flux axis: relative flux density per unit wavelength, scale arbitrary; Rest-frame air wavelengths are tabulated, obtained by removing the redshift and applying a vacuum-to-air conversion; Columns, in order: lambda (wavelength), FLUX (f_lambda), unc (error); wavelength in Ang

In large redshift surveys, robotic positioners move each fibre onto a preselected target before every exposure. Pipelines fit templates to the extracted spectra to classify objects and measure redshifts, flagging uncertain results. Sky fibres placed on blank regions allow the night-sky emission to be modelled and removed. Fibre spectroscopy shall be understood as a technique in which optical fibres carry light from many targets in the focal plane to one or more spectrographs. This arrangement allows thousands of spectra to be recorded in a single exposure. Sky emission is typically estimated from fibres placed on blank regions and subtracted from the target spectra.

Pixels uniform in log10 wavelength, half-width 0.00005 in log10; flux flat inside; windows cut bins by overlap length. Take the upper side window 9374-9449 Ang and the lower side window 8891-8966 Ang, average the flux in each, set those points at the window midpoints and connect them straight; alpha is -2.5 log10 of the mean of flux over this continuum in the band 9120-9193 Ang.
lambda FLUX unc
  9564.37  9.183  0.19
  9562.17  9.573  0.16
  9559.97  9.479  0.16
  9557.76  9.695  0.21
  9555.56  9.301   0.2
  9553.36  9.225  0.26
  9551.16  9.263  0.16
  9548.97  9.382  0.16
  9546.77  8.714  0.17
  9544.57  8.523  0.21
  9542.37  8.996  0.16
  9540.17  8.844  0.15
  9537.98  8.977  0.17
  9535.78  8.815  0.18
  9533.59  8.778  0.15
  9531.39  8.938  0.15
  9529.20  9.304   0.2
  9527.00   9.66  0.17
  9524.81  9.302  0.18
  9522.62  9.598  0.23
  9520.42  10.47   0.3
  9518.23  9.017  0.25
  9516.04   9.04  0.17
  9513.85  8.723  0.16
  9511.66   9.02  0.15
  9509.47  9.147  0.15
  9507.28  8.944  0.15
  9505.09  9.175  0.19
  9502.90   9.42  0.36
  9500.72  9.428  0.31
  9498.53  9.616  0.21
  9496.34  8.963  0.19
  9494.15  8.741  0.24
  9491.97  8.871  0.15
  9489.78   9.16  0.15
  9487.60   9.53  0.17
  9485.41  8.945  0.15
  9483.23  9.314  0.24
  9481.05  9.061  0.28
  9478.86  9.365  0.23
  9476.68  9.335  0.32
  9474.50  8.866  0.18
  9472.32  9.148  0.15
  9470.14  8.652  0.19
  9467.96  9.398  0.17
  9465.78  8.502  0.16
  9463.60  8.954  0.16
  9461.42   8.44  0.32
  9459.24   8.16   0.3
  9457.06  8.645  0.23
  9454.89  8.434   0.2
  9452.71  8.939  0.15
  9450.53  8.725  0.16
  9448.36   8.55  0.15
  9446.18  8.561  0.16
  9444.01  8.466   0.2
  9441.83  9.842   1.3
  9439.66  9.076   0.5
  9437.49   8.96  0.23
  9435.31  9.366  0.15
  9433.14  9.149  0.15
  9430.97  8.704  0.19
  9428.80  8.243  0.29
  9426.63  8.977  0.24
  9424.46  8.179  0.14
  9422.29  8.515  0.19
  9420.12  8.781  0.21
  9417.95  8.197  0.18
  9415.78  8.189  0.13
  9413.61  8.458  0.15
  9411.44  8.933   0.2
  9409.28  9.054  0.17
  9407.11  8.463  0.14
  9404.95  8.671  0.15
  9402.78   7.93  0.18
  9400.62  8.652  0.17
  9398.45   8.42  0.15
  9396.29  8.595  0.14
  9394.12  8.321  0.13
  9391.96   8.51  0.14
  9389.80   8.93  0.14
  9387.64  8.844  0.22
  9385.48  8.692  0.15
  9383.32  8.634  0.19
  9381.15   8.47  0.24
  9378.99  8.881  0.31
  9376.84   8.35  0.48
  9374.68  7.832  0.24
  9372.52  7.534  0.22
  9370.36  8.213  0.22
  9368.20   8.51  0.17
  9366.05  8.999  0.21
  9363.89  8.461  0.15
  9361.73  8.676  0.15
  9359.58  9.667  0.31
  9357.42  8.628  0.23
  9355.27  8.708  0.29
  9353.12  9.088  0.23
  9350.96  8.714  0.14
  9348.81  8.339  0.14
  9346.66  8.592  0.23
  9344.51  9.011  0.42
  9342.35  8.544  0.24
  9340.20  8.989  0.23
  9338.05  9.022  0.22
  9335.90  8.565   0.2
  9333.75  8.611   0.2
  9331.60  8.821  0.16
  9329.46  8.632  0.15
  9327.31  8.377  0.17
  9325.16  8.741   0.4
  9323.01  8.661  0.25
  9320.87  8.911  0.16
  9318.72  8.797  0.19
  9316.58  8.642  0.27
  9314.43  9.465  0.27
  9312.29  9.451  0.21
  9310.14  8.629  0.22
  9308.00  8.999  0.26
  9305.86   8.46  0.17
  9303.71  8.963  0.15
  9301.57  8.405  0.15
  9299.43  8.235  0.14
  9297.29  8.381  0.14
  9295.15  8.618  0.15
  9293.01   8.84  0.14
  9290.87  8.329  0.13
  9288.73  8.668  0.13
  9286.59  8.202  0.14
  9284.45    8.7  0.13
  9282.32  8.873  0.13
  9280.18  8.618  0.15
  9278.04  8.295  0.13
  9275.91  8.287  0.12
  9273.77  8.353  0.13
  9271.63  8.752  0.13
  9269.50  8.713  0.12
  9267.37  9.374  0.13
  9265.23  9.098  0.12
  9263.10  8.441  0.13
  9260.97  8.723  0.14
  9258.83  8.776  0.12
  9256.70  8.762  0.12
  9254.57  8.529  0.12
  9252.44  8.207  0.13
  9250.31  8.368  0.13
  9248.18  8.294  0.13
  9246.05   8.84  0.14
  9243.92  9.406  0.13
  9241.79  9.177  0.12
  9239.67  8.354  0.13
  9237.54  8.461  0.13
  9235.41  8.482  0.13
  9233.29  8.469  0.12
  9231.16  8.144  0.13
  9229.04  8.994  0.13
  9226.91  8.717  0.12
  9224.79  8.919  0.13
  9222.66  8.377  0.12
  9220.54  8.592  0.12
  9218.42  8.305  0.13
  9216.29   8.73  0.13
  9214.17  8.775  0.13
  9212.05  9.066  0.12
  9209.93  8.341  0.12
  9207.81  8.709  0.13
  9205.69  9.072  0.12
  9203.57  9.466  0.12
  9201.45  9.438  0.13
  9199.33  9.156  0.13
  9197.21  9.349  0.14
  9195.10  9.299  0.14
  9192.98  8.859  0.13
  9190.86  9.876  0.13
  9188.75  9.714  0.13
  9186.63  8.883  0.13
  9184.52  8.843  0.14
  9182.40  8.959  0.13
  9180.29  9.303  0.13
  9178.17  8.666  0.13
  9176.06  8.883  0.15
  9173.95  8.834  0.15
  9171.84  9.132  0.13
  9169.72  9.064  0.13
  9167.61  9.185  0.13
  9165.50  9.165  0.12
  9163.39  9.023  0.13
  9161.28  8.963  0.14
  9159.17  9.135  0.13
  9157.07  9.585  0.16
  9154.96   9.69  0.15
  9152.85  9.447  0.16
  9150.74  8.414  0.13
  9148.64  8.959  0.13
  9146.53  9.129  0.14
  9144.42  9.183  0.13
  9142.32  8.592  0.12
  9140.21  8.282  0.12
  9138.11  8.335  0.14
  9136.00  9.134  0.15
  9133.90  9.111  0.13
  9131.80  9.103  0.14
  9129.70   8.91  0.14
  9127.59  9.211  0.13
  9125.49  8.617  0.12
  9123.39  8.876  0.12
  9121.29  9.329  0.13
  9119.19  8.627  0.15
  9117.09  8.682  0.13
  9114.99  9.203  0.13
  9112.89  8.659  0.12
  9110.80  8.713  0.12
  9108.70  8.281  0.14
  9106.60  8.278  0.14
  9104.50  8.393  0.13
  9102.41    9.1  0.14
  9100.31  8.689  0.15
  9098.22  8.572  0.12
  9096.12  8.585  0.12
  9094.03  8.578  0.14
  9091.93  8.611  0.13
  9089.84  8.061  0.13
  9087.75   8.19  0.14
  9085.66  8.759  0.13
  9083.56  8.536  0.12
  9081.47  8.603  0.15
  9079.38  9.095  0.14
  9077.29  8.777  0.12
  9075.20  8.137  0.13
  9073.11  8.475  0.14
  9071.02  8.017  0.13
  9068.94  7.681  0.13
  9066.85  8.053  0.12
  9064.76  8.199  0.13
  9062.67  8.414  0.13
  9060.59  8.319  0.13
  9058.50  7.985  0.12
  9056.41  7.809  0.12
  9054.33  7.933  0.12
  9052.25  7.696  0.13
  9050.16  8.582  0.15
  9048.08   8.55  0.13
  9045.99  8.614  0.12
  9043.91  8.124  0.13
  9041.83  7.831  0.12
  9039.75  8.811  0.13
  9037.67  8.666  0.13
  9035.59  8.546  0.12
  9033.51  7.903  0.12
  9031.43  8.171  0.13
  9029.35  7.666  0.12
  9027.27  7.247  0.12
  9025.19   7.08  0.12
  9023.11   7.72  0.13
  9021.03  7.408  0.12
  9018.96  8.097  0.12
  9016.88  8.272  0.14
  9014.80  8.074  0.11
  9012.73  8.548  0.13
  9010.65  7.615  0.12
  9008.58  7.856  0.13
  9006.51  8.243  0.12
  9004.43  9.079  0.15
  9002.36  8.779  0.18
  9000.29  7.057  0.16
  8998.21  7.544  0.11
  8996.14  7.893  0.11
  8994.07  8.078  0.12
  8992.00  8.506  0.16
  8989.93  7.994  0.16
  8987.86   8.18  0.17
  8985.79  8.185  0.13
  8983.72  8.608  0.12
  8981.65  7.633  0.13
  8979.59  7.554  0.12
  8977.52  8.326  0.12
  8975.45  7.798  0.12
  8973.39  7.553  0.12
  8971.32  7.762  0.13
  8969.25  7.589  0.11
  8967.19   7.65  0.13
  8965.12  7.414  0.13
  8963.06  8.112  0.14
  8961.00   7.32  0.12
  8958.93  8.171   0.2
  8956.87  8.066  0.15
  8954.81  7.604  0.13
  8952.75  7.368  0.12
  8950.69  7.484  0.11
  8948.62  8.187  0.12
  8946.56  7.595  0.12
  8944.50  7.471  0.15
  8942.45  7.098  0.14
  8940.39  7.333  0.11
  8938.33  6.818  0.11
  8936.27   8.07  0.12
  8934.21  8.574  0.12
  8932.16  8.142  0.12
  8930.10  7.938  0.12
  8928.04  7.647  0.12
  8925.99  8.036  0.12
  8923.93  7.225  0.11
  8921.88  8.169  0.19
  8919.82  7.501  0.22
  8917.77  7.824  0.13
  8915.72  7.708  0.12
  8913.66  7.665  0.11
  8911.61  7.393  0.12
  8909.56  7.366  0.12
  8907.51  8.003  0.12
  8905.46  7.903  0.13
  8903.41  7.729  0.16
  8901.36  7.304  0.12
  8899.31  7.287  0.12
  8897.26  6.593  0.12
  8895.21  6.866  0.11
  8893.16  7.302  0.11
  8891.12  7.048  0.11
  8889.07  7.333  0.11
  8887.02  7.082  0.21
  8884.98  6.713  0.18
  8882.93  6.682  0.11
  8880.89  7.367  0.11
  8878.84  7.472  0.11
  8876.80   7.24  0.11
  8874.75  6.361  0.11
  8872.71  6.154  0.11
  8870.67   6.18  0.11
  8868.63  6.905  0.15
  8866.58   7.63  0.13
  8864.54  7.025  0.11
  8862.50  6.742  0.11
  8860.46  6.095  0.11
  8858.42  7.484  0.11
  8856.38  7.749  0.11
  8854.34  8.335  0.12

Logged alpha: -0.12 mag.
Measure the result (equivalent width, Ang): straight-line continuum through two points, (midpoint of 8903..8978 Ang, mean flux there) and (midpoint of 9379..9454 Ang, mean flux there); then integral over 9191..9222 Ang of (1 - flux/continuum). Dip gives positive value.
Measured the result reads -2.7 Ang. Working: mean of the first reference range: 7.71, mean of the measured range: 8.96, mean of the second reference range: 8.68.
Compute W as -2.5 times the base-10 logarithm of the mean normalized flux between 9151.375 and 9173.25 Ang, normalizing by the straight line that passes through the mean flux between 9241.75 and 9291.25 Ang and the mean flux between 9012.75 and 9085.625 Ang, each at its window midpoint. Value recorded -0.10 mag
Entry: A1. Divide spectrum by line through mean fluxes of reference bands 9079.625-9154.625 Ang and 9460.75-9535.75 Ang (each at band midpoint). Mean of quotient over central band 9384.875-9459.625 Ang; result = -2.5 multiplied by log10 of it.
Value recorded 0.05 mag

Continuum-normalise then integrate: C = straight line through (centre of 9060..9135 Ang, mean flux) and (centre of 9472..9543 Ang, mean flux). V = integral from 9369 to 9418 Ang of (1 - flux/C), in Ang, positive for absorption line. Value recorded 2.9 Ang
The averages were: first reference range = 8.6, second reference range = 9.17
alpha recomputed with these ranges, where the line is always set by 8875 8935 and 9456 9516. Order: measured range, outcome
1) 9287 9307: 0.00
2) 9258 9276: -0.04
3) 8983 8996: -0.07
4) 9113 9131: -0.11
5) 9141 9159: -0.12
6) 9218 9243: -0.03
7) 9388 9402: 0.03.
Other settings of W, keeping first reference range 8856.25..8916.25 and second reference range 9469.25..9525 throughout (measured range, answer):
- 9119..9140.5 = -0.12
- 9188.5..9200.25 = -0.15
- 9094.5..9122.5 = -0.11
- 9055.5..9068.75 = -0.05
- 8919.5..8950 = -0.06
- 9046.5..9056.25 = -0.07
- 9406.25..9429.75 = 0.05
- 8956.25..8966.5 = -0.06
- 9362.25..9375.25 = 0.06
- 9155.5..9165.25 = -0.15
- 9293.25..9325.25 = -0.03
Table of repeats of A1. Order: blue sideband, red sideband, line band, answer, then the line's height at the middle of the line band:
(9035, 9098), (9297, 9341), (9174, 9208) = -0.07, 8.55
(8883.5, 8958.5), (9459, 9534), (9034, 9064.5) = -0.05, 7.89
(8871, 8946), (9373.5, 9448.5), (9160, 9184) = -0.12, 8.05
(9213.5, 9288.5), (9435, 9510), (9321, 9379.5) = 0.02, 8.79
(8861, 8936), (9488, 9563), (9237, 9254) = -0.04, 8.36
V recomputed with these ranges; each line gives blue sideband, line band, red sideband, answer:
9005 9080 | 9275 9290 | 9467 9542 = 0.2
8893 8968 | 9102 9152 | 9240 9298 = -3.5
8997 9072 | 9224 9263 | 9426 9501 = -0.7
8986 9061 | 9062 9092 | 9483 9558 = -0.7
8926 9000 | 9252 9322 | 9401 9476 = -2.2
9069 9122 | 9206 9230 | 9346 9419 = -0.3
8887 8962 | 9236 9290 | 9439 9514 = -1.4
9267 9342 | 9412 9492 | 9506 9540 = 1.7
